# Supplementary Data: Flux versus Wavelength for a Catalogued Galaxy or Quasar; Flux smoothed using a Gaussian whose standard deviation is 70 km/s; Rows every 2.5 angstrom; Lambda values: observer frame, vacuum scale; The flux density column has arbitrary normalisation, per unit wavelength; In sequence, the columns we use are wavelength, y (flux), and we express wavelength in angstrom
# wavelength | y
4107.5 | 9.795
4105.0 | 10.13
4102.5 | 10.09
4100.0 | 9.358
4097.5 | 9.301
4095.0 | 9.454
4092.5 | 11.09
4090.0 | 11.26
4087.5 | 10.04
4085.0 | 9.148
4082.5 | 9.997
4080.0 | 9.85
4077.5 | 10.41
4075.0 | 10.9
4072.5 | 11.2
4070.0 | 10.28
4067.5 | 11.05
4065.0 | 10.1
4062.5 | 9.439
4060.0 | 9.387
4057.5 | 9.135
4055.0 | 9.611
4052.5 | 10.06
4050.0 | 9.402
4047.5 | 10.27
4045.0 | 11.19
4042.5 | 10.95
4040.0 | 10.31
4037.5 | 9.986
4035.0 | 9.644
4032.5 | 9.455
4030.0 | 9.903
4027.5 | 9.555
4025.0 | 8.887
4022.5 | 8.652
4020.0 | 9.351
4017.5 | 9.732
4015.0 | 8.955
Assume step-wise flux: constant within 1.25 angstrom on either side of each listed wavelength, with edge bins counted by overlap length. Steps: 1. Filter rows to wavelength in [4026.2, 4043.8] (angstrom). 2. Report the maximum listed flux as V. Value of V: 10.95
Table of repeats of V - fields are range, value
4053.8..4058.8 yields 9.611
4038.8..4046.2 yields 11.19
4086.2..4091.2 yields 11.26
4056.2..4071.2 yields 11.05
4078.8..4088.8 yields 10.04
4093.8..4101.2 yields 9.454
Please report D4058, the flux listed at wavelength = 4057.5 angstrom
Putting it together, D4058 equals 9.135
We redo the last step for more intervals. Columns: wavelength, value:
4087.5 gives 10.04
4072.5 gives 11.2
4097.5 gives 9.301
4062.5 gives 9.439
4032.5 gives 9.455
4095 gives 9.454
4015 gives 8.955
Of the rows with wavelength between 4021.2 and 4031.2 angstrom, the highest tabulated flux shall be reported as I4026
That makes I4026 9.903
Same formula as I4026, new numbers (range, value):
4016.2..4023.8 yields 9.732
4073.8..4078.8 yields 10.9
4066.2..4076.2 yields 11.2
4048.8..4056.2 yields 10.06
